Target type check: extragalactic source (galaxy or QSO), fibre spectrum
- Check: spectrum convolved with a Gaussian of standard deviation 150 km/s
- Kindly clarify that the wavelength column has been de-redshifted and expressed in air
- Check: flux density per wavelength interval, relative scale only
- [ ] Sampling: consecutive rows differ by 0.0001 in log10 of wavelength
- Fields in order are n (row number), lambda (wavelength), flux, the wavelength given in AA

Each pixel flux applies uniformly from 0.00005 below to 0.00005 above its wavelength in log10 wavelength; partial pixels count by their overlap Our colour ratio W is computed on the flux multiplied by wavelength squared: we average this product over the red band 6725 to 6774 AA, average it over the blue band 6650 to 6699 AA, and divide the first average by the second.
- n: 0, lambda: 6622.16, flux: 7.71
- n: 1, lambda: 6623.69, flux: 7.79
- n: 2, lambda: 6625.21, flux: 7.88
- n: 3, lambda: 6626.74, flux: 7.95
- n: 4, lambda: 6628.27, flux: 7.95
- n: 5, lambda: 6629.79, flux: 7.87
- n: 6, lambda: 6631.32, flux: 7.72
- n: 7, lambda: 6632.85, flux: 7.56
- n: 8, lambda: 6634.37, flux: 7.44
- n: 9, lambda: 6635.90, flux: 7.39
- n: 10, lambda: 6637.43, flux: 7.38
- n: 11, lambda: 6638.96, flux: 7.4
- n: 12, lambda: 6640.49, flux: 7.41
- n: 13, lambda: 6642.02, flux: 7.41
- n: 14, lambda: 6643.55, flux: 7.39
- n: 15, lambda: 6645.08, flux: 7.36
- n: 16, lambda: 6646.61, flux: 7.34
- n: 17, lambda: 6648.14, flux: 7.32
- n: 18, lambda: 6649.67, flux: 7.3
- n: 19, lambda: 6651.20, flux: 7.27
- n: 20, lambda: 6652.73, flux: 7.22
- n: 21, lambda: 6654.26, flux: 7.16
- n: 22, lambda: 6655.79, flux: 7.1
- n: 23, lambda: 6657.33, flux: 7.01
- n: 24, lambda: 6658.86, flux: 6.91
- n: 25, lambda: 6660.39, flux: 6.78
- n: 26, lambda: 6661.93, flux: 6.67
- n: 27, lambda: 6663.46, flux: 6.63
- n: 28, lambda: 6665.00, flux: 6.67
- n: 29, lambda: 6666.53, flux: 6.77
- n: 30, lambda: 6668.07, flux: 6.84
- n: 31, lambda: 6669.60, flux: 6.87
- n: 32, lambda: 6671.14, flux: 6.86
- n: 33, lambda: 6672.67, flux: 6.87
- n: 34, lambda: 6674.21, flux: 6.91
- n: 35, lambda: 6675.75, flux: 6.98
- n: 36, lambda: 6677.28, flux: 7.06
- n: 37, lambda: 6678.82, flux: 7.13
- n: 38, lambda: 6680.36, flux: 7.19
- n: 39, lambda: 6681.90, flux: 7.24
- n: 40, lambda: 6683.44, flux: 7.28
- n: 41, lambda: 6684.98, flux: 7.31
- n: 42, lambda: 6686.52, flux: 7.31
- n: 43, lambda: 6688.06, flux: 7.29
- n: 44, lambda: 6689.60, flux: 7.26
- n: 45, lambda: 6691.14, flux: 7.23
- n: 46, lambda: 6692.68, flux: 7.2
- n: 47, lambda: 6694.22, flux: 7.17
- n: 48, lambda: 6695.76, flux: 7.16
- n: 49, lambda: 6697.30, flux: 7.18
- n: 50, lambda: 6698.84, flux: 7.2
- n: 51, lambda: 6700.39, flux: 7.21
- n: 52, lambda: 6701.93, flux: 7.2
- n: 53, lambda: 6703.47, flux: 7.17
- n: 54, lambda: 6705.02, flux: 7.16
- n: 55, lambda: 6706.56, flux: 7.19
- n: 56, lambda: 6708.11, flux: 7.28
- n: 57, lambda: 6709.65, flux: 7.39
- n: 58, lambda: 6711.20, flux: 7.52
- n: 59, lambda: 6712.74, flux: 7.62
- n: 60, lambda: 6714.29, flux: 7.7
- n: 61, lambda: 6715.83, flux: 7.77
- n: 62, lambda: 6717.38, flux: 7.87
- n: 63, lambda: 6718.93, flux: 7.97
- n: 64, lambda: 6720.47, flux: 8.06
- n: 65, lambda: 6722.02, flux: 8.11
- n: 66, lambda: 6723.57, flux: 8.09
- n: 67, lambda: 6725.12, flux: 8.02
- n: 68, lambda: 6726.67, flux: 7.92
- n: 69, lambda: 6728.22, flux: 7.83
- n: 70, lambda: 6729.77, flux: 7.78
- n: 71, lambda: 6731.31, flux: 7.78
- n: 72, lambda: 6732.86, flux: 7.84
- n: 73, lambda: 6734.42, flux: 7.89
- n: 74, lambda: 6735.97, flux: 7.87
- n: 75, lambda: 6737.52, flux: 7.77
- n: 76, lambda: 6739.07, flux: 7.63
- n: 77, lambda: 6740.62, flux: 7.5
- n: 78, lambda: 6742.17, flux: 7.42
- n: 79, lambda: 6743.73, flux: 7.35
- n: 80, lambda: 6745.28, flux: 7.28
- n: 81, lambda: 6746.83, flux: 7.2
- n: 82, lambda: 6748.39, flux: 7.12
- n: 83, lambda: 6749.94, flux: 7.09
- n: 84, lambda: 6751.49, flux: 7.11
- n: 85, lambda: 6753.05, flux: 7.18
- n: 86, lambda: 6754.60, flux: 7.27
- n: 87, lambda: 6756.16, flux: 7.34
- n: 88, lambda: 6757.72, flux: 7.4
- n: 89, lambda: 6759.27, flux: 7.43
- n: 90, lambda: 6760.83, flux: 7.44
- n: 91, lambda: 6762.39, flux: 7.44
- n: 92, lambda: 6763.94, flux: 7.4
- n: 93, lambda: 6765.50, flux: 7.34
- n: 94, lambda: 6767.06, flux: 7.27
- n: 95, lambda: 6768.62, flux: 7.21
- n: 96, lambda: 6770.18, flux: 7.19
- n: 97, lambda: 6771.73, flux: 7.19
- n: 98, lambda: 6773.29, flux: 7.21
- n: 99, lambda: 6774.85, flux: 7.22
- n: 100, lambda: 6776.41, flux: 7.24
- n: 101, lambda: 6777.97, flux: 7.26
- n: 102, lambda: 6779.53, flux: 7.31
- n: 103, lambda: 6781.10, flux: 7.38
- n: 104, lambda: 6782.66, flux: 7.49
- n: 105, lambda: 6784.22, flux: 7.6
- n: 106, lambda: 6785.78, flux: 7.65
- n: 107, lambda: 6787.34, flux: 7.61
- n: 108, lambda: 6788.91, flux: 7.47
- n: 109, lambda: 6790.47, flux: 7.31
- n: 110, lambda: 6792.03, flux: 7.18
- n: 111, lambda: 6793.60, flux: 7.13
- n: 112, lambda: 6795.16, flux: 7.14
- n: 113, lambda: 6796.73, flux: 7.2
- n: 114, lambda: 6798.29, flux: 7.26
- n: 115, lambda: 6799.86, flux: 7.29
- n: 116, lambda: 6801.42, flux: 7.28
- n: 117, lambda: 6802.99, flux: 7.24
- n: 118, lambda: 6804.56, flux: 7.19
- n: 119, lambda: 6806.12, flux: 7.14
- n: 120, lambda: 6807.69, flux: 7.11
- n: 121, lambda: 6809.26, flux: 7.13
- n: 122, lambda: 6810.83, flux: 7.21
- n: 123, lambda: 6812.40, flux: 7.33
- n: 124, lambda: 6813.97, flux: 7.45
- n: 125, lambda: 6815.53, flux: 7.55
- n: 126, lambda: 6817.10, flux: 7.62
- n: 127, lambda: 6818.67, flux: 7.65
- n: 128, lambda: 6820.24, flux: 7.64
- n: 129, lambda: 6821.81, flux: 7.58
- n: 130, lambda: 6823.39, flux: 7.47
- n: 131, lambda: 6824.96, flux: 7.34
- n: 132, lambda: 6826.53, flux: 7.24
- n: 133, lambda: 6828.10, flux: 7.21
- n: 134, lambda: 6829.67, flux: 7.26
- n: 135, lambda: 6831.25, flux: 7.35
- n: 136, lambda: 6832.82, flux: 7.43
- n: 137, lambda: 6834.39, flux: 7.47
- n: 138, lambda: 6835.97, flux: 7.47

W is 1.1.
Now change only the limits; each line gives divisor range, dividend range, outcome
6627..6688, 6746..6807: 1.05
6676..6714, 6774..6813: 1.04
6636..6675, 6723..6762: 1.09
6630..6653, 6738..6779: 1.02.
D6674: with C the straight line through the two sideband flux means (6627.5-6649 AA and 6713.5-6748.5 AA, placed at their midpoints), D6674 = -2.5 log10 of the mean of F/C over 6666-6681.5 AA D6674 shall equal 0.094 mag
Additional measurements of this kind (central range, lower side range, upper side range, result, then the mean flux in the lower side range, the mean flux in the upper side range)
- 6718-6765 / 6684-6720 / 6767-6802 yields -0.035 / 7.37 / 7.31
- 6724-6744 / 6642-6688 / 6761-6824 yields -0.078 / 7.07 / 7.34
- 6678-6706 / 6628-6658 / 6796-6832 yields 0.024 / 7.39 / 7.34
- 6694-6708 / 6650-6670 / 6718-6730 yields 0.061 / 6.93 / 7.98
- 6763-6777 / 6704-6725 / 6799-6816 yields 0.025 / 7.67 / 7.26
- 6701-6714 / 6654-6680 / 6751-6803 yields -0.042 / 6.89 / 7.32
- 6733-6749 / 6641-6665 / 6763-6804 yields -0.040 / 7.11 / 7.31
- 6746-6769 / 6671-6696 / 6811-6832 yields 0.003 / 7.15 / 7.43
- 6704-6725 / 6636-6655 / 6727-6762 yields -0.034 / 7.33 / 7.48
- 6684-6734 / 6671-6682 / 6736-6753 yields -0.050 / 7.03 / 7.36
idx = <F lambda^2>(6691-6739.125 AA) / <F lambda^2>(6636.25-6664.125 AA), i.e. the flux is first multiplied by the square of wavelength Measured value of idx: 1.1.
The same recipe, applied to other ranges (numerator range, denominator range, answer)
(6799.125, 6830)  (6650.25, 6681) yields 1.11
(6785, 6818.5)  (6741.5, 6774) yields 1.02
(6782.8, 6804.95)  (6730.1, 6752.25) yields 0.99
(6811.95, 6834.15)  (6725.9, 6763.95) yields 1.02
